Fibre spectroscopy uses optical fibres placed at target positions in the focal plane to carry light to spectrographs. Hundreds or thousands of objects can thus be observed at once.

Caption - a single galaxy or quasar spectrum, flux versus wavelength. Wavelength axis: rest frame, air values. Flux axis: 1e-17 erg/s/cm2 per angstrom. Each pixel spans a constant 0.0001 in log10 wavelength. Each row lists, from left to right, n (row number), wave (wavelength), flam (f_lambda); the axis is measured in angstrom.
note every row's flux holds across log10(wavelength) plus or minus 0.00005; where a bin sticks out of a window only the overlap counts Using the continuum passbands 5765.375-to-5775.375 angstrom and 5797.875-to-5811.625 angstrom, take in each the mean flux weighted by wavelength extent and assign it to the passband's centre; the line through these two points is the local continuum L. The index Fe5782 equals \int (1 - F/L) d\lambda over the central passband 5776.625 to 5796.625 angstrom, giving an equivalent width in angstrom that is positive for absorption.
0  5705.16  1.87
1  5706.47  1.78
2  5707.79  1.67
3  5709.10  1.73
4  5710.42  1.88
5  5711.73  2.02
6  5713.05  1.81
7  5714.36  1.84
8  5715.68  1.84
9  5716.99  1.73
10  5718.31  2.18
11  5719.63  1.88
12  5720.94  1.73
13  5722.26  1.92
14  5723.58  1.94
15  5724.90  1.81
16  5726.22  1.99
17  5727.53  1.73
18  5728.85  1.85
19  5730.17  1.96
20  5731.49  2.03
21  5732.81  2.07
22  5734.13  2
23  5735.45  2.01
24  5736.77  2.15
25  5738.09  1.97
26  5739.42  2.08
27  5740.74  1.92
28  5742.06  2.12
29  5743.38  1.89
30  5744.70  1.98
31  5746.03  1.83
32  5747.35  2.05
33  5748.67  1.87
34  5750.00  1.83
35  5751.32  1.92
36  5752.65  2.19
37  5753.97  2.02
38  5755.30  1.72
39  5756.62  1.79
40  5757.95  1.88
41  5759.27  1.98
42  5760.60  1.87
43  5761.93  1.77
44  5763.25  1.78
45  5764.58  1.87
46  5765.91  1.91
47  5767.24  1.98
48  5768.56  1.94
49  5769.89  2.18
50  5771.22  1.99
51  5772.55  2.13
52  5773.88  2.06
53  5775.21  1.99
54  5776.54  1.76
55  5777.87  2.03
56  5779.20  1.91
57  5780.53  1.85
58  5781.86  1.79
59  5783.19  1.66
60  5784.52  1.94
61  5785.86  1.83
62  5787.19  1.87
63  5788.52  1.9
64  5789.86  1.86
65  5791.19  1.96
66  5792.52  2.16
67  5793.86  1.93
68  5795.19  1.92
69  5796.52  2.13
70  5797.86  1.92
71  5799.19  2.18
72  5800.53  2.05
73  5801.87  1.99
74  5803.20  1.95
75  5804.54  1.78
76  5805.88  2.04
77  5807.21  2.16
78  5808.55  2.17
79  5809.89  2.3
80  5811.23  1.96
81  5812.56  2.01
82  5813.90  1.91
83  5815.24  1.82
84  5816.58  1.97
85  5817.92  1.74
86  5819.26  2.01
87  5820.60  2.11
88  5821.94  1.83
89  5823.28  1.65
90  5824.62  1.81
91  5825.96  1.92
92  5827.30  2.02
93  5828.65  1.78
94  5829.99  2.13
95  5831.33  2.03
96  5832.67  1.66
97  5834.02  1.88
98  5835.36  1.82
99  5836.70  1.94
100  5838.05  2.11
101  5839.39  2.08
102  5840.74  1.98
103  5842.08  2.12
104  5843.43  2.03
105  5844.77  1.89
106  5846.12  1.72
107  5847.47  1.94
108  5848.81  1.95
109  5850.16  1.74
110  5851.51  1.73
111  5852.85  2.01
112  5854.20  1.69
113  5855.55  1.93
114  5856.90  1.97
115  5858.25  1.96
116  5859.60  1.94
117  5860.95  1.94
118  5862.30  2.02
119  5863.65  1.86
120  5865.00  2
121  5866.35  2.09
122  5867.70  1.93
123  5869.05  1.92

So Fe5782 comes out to 1.3 angstrom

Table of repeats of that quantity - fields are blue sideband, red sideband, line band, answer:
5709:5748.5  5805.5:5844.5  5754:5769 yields 0.6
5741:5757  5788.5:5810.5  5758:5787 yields 0.9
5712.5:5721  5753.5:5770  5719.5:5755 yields -1.4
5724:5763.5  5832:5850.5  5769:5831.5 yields -1.0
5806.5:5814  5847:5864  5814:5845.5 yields 1.3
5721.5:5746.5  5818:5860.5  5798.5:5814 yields -1.0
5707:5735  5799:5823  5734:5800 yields -0.2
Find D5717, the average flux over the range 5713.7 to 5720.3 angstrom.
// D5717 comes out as 1.9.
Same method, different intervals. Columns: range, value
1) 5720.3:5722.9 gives 1.82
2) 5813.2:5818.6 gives 1.86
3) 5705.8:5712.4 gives 1.82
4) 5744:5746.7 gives 1.9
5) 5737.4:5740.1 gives 2.02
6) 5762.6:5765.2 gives 1.82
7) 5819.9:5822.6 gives 1.97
